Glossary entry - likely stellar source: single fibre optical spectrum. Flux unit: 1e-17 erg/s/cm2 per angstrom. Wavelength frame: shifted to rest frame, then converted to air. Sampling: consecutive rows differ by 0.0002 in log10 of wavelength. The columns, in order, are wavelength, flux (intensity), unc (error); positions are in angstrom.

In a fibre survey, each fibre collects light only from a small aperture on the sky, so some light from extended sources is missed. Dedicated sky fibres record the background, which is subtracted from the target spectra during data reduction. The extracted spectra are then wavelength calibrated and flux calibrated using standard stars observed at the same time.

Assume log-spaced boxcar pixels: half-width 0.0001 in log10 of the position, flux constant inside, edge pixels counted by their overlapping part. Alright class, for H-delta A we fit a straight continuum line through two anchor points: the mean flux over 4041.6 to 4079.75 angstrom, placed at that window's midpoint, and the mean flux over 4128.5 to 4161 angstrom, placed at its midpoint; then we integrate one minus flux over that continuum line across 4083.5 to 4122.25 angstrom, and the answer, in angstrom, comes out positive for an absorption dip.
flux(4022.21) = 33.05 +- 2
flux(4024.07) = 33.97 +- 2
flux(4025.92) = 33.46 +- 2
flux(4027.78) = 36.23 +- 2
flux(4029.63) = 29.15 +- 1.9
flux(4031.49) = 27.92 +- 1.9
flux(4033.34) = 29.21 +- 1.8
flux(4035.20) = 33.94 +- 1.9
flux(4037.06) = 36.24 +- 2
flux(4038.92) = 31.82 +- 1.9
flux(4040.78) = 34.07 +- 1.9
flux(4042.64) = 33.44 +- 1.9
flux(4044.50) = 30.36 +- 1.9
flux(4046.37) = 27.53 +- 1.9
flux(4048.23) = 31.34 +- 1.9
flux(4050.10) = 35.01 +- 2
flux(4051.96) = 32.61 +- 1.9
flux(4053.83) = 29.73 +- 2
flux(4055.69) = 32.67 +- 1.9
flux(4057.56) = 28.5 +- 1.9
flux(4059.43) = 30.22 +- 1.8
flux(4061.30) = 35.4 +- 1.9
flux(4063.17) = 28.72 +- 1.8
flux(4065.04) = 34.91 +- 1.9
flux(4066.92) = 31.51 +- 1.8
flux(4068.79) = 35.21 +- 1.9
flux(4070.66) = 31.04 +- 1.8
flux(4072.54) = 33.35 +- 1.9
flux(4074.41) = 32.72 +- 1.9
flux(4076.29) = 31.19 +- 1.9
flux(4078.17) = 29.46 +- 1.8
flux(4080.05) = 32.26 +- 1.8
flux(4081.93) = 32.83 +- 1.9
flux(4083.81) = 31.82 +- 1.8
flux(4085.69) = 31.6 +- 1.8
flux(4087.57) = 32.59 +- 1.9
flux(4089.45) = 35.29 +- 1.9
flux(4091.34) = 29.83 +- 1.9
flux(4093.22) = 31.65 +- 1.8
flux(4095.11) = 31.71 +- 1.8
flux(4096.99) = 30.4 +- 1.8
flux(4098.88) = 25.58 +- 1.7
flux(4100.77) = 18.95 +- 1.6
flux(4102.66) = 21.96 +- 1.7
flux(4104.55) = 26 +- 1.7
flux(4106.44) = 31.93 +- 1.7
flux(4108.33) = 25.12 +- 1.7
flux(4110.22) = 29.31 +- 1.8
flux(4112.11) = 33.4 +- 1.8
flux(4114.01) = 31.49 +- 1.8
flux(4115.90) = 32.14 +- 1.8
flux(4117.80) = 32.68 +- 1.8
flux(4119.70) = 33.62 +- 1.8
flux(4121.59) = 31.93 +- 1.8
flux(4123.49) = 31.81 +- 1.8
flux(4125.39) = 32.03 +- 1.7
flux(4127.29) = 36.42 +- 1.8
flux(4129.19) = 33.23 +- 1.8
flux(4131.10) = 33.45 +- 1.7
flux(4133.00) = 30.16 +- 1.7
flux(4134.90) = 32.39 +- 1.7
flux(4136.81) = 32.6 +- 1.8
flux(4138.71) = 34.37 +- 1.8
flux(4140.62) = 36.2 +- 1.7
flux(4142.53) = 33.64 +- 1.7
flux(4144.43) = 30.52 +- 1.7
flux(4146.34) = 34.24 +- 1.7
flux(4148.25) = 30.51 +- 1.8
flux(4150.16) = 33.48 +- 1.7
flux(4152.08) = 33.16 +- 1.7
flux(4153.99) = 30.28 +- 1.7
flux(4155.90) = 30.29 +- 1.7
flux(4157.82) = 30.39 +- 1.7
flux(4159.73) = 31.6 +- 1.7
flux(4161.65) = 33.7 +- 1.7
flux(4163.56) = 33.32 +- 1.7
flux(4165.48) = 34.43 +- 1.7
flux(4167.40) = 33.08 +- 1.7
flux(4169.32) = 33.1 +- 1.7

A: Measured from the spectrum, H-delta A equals 2.6 angstrom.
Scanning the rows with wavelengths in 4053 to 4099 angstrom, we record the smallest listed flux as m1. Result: 25.58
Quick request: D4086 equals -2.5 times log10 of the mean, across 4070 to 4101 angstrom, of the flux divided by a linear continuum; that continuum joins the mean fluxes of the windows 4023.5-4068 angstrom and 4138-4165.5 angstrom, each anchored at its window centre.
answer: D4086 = 0.04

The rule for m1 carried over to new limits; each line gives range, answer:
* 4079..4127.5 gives 18.95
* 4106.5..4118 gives 25.12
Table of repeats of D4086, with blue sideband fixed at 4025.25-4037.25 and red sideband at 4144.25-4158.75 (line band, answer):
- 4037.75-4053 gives 0.00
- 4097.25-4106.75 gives 0.27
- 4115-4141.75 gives -0.05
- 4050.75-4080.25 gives 0.00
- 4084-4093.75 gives -0.01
